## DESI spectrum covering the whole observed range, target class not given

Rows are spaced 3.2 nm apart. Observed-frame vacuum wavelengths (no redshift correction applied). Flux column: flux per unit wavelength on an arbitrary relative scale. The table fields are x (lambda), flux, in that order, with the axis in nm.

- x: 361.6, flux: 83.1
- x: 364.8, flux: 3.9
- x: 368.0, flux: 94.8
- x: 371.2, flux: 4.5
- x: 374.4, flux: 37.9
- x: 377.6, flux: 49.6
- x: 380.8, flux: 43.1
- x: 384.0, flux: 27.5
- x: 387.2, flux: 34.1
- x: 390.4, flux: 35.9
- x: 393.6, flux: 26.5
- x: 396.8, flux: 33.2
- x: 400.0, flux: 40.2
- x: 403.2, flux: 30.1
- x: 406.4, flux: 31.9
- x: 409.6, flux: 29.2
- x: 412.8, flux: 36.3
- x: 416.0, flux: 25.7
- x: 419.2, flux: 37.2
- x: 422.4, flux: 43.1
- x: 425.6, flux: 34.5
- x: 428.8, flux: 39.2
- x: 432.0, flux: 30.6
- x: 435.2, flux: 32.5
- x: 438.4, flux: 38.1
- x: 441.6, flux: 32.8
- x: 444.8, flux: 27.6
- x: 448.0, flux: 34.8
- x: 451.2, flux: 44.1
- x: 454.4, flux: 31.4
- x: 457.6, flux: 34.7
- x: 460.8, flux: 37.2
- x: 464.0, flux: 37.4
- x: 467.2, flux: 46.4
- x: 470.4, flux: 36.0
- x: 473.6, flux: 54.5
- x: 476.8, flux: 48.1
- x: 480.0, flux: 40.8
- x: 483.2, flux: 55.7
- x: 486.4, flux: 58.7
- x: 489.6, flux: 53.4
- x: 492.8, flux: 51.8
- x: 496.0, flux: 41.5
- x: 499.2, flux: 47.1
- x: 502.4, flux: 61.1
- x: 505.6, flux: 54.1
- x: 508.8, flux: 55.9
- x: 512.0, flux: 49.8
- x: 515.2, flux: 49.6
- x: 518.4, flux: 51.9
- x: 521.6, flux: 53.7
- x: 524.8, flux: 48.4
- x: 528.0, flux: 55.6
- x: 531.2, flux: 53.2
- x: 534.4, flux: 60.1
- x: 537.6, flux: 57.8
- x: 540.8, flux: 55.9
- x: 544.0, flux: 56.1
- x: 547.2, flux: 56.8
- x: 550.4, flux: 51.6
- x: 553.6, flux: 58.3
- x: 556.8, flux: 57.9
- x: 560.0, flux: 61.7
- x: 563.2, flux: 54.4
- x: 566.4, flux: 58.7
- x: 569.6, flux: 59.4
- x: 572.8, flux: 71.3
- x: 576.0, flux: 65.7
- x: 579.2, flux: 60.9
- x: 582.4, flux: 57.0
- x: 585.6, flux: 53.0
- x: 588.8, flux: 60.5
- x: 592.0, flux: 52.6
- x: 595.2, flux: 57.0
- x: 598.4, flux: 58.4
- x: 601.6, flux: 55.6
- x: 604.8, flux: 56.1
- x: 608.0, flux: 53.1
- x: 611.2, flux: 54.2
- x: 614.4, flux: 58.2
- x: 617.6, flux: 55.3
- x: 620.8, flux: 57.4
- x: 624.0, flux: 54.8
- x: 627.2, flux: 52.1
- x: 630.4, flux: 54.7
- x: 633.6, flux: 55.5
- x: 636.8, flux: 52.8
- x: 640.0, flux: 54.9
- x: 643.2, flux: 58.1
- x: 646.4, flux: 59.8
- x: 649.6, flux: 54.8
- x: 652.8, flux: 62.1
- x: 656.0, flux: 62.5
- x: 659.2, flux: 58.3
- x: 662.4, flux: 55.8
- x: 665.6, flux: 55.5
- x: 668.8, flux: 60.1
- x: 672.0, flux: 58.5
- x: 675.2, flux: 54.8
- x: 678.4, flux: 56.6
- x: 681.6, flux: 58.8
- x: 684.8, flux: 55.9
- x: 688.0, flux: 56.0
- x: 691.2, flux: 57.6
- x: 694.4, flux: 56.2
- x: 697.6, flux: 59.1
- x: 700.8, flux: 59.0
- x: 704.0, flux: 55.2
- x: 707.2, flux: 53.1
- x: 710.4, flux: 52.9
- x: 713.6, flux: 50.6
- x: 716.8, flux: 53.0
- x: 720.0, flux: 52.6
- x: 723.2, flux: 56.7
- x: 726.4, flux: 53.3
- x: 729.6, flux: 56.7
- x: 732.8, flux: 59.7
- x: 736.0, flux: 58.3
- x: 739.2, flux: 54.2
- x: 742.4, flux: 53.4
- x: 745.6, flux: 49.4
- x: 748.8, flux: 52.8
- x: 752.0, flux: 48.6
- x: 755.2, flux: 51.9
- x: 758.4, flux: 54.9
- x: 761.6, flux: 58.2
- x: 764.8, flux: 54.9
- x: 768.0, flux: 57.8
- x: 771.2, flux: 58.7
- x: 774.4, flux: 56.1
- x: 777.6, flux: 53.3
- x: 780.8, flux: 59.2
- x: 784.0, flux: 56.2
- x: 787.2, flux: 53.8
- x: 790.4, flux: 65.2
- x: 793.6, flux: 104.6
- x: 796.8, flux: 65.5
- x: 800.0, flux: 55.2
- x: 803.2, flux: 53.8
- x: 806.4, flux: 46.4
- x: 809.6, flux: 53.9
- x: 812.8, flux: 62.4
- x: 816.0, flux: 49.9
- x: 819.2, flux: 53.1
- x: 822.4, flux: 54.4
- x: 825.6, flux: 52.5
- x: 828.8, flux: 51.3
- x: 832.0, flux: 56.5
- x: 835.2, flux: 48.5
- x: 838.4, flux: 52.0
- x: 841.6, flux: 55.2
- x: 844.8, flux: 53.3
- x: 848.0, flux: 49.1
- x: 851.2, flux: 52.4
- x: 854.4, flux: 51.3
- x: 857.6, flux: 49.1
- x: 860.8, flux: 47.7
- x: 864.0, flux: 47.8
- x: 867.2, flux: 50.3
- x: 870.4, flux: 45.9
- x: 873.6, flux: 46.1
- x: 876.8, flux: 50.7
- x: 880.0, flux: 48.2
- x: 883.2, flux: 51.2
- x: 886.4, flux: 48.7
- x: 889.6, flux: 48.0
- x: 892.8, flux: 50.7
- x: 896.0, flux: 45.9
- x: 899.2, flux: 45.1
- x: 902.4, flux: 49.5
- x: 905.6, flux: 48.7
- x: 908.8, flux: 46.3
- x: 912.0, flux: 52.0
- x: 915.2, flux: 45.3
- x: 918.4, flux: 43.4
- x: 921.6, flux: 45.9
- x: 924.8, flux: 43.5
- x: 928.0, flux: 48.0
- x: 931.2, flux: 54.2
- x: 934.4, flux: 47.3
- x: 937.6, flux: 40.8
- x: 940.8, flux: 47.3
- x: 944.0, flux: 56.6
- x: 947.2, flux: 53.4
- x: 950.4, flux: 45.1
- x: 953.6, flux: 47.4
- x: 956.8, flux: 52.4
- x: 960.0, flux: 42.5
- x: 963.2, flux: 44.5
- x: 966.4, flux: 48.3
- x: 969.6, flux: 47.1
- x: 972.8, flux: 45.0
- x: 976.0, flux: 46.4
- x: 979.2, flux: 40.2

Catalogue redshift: 0.208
